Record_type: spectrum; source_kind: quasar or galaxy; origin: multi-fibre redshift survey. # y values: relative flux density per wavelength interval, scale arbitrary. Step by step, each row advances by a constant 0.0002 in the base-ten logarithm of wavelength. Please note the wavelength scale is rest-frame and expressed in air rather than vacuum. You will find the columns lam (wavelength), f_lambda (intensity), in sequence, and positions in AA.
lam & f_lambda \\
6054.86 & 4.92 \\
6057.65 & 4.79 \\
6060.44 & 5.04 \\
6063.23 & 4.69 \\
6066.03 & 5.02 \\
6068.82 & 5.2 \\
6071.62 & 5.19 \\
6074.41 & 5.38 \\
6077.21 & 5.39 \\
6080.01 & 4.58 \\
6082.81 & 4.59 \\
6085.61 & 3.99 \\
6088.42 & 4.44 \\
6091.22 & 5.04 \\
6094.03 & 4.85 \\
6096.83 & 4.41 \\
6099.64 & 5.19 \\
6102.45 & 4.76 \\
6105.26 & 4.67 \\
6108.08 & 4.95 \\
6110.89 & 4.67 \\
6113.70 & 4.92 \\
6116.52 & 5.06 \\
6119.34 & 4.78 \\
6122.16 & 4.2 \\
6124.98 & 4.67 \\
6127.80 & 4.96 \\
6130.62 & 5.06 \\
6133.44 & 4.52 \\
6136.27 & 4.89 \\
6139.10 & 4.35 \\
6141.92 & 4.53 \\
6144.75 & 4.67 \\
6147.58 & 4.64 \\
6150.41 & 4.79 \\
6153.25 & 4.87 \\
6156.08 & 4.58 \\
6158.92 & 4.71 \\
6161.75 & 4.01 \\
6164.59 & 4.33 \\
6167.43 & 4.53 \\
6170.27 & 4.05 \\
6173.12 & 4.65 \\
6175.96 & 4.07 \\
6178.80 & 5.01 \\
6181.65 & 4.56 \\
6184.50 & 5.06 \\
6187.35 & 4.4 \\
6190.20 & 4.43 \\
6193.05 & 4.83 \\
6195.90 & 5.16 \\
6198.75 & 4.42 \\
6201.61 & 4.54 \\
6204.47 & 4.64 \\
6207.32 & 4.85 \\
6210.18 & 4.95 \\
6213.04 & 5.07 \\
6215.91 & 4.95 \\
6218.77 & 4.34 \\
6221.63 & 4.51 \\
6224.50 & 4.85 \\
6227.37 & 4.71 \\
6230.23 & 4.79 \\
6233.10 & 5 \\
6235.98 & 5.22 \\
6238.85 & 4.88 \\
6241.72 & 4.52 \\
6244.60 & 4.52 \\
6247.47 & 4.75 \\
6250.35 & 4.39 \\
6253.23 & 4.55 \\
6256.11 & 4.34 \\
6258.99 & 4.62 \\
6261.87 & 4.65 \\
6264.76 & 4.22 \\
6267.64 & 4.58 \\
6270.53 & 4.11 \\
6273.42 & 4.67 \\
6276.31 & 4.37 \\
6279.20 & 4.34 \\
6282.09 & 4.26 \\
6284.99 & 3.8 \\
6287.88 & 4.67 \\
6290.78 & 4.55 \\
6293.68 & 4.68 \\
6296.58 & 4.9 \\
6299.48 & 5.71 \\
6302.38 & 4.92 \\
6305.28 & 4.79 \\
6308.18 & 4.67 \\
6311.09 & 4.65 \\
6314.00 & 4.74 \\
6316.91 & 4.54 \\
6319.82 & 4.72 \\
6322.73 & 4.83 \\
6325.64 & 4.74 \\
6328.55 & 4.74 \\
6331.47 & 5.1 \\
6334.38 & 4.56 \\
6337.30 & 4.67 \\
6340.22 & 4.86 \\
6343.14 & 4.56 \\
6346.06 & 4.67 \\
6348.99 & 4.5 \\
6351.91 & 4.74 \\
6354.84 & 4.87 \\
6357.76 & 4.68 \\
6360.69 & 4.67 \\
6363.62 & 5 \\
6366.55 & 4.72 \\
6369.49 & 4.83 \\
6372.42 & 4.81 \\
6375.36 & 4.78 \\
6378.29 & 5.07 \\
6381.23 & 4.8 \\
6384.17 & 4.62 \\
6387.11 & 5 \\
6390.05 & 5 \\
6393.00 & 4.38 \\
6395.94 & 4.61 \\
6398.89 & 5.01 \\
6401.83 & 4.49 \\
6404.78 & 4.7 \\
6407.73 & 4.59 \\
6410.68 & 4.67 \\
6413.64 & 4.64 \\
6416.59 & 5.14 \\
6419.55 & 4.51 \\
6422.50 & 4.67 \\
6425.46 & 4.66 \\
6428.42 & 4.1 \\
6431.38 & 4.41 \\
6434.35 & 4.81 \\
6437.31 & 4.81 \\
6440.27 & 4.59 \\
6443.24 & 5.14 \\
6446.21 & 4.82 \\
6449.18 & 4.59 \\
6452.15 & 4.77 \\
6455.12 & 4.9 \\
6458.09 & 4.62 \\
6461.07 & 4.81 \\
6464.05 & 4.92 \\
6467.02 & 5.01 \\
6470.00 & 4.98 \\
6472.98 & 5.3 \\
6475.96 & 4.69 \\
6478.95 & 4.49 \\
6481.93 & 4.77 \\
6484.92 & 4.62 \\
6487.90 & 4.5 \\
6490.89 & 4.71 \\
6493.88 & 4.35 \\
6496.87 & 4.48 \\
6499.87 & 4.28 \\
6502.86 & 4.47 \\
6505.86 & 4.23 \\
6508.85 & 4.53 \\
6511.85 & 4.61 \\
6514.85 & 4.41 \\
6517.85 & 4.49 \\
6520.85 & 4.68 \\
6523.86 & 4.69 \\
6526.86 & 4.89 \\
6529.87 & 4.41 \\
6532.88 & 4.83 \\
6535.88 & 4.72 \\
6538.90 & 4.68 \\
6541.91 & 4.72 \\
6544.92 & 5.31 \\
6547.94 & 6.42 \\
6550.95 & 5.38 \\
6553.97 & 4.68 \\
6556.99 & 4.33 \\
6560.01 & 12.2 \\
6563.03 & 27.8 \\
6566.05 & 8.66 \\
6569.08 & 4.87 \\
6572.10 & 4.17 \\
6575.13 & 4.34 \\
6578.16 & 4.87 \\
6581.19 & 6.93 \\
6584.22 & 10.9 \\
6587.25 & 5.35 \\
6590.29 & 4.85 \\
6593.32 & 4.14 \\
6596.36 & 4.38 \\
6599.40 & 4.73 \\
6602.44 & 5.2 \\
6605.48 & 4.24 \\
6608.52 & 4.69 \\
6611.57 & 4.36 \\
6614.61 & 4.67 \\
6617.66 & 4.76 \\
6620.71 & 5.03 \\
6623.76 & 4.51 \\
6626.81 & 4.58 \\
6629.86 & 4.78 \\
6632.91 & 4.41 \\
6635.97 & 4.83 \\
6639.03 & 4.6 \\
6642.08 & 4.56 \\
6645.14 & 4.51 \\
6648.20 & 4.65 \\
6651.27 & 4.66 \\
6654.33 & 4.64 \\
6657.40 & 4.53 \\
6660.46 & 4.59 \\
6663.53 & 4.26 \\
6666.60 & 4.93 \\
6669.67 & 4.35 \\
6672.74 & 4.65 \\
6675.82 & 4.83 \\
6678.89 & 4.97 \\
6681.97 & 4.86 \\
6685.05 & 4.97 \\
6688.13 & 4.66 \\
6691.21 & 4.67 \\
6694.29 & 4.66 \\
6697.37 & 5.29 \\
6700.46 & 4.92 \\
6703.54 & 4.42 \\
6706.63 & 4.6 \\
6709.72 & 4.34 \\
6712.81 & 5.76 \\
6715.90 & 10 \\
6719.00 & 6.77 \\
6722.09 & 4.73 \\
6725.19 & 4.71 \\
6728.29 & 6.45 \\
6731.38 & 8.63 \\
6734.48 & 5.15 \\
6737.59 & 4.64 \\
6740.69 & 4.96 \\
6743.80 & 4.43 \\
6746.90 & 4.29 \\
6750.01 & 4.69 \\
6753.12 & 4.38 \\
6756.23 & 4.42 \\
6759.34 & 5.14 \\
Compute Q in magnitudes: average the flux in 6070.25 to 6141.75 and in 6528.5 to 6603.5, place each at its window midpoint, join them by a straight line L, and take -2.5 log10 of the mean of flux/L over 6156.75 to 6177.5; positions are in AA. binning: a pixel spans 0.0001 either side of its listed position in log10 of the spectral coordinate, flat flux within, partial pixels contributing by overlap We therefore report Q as 0.153 mag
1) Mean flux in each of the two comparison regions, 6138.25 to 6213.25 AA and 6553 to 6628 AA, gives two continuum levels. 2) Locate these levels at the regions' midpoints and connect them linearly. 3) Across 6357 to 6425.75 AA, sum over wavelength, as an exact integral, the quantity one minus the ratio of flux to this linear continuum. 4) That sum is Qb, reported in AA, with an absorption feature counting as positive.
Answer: 9.7 AA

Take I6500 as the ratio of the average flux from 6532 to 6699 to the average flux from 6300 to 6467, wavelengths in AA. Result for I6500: 1.16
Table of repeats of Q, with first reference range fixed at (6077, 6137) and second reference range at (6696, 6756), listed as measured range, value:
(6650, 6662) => 0.16 mag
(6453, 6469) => 0.06 mag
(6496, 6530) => 0.15 mag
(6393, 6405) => 0.09 mag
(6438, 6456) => 0.07 mag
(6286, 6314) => 0.03 mag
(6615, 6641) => 0.13 mag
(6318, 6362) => 0.06 mag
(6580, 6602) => -0.11 mag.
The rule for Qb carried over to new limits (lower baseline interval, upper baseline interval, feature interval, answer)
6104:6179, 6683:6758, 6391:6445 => 2.9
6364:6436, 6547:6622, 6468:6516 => 8.5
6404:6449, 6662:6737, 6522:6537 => 0.6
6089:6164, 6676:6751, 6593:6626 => 3.7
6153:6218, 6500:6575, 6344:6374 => 3.4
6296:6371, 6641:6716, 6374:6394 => -0.1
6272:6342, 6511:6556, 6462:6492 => 0.1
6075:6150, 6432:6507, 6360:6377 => -0.4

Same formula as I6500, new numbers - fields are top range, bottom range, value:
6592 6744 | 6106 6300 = 1.07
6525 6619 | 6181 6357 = 1.31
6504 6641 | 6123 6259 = 1.21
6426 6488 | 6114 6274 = 1.02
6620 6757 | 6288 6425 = 1.05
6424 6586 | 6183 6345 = 1.18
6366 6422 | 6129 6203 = 1.03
